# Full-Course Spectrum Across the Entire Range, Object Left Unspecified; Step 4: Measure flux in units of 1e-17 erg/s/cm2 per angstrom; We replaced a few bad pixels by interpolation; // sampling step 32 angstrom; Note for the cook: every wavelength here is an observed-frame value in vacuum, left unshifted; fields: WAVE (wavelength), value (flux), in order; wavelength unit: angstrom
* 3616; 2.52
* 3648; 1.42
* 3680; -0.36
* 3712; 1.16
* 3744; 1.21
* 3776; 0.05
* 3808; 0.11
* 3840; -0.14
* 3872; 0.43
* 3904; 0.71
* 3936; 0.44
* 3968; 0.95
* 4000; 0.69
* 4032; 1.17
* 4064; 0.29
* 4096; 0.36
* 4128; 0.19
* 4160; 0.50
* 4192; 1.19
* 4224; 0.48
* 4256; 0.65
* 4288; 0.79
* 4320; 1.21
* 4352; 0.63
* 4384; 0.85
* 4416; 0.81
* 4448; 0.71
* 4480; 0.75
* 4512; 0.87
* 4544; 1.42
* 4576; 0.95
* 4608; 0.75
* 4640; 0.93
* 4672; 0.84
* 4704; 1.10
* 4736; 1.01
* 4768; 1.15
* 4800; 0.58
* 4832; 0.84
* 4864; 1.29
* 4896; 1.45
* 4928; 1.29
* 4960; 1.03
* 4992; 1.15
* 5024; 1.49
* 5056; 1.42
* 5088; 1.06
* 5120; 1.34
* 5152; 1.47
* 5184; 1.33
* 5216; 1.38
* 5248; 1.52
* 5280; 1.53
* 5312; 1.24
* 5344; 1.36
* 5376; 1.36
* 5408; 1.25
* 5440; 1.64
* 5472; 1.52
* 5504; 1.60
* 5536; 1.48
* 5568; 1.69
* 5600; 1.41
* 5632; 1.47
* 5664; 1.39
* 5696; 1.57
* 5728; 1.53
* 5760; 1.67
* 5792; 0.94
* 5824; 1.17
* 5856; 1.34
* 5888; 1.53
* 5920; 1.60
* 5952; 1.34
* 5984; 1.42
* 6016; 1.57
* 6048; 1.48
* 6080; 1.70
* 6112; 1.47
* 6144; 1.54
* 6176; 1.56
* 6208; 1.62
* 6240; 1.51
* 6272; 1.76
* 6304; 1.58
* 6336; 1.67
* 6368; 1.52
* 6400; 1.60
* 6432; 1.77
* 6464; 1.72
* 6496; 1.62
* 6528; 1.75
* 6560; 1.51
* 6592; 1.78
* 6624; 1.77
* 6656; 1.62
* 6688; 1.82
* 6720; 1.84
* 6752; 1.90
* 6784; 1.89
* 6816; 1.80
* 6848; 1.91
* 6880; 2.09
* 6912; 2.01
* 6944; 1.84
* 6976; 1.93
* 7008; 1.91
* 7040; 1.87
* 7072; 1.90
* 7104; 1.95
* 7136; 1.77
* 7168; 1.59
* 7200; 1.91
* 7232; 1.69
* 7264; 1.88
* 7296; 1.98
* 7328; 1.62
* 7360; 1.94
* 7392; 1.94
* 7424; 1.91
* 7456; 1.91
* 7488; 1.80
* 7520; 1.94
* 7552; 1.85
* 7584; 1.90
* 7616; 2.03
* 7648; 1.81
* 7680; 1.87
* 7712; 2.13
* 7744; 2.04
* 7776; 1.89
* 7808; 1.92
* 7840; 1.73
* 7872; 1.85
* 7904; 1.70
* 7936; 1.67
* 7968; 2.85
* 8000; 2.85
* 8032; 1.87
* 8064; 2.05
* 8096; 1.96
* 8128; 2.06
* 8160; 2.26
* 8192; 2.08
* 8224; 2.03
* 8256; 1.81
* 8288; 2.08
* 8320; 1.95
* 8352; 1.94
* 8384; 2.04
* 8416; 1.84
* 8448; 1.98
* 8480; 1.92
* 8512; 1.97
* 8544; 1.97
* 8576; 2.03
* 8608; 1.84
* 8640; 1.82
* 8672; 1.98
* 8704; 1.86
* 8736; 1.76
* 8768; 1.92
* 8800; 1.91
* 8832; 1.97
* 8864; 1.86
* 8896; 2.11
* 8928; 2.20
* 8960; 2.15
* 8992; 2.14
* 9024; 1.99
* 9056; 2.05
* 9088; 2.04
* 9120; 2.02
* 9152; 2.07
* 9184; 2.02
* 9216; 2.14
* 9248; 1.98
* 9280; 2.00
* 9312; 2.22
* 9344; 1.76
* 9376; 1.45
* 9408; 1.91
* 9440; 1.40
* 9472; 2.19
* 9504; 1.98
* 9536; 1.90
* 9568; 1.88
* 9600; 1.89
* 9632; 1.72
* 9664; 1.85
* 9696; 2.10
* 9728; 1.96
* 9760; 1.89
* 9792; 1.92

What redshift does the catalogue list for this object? 0.216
